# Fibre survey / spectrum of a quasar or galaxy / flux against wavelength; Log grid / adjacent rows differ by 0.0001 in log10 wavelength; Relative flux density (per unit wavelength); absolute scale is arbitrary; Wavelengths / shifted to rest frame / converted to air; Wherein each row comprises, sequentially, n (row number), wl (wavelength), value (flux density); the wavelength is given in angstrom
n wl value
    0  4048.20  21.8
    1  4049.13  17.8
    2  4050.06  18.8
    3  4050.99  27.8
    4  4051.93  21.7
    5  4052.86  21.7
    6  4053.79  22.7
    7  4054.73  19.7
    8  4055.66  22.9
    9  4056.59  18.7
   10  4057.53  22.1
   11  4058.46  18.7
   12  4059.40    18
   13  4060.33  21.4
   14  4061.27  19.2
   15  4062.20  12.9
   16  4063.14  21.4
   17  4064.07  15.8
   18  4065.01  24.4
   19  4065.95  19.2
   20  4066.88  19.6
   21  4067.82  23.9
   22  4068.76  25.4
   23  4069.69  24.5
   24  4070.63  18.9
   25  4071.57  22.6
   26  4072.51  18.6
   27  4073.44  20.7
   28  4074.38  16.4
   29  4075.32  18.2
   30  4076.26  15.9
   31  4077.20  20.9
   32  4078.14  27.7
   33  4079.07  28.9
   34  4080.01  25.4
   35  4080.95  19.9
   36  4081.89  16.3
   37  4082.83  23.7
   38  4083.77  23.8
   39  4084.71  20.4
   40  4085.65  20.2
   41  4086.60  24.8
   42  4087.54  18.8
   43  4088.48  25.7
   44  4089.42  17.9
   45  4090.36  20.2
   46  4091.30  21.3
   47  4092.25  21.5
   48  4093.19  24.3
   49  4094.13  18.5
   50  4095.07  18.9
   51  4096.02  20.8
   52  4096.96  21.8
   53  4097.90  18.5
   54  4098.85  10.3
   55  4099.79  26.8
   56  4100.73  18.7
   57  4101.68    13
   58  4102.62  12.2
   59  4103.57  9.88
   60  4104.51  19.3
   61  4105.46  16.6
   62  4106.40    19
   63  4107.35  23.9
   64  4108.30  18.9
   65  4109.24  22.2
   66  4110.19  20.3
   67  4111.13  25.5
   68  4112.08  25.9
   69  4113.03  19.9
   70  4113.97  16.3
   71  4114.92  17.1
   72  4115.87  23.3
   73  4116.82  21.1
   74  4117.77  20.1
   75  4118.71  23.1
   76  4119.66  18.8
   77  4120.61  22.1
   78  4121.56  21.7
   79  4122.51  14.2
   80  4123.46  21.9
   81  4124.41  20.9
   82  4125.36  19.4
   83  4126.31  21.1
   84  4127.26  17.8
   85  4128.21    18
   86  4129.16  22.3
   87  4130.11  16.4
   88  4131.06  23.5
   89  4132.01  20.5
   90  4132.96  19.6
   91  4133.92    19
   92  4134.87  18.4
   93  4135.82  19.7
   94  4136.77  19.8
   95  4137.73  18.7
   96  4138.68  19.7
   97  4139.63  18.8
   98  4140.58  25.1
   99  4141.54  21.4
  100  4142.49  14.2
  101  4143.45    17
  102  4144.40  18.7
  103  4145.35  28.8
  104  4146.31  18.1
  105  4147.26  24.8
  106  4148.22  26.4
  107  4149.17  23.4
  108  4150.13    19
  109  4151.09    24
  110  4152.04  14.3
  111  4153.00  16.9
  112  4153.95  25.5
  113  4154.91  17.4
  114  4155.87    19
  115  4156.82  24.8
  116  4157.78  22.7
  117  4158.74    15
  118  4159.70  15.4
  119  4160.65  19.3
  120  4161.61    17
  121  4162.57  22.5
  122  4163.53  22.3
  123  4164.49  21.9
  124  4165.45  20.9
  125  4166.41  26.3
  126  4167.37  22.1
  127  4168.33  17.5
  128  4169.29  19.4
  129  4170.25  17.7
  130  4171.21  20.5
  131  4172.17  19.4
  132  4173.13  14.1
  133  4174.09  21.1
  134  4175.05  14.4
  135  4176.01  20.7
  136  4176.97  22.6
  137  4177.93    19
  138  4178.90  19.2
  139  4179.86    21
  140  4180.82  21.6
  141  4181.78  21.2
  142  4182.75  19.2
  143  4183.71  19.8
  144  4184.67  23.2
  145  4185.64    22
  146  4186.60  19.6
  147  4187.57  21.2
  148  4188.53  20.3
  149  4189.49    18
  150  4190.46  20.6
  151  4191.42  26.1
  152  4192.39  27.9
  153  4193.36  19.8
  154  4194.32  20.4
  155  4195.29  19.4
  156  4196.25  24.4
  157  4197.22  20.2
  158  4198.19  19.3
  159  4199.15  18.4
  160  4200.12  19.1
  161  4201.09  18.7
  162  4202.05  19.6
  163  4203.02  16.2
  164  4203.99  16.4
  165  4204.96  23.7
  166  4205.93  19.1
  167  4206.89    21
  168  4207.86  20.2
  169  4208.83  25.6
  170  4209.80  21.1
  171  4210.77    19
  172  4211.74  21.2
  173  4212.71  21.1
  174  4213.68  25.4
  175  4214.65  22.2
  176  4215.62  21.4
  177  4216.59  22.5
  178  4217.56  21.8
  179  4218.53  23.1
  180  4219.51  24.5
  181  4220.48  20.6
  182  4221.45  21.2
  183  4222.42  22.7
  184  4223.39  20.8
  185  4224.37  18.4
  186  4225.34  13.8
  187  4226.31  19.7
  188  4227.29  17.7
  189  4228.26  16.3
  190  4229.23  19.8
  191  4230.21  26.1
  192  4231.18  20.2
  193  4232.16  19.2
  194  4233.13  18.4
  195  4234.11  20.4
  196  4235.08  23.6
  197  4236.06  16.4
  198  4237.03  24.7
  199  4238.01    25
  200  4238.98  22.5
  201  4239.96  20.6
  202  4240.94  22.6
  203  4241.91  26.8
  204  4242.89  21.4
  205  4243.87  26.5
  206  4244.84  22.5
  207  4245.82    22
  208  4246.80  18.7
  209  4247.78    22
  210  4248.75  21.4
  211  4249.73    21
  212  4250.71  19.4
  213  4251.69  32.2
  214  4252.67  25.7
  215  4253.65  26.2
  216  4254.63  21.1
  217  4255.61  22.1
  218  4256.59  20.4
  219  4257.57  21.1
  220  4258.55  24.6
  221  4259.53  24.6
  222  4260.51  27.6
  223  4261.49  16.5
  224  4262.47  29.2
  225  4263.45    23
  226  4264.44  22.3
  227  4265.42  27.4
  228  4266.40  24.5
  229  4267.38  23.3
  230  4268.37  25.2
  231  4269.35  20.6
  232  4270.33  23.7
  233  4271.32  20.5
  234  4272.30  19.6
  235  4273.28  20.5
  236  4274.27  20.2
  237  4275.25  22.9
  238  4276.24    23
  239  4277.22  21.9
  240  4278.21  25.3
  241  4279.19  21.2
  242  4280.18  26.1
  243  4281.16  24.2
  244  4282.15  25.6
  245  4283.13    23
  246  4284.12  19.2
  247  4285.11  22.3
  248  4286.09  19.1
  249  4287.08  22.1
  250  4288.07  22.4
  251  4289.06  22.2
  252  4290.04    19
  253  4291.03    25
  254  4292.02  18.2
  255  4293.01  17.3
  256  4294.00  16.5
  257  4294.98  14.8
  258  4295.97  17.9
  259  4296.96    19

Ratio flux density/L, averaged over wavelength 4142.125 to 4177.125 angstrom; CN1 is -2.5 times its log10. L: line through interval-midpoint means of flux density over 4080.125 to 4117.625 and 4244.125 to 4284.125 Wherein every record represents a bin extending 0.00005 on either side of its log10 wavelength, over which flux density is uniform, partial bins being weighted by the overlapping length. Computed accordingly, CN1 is 0.05 mag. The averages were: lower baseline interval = 20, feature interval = 20.1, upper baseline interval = 23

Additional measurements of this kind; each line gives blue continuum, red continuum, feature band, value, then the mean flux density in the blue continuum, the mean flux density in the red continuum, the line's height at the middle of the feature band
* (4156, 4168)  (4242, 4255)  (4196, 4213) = 0.09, 20.8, 23.2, 22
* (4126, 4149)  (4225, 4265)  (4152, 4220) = 0.03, 20.4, 22.1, 21.2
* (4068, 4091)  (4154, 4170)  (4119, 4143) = 0.06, 21.5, 20.3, 20.8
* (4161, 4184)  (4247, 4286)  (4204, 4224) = -0.02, 20.1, 23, 21.4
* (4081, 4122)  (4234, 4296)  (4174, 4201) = 0.03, 20.1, 22.4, 21.3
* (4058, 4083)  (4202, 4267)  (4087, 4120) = 0.06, 20.7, 21.9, 20.9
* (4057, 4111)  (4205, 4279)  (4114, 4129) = 0.04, 20.2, 22.1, 20.6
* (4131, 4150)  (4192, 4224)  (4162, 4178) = 0.04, 20.7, 21.1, 20.9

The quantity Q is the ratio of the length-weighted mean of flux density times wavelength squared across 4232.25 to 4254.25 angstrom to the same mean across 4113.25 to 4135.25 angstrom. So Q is 1.2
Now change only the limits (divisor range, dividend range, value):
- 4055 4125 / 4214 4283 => 1.19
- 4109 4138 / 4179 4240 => 1.07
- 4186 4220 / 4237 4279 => 1.12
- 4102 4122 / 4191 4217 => 1.11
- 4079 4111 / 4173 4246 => 1.10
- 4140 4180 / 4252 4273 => 1.21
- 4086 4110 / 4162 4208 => 1.10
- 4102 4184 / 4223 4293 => 1.17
